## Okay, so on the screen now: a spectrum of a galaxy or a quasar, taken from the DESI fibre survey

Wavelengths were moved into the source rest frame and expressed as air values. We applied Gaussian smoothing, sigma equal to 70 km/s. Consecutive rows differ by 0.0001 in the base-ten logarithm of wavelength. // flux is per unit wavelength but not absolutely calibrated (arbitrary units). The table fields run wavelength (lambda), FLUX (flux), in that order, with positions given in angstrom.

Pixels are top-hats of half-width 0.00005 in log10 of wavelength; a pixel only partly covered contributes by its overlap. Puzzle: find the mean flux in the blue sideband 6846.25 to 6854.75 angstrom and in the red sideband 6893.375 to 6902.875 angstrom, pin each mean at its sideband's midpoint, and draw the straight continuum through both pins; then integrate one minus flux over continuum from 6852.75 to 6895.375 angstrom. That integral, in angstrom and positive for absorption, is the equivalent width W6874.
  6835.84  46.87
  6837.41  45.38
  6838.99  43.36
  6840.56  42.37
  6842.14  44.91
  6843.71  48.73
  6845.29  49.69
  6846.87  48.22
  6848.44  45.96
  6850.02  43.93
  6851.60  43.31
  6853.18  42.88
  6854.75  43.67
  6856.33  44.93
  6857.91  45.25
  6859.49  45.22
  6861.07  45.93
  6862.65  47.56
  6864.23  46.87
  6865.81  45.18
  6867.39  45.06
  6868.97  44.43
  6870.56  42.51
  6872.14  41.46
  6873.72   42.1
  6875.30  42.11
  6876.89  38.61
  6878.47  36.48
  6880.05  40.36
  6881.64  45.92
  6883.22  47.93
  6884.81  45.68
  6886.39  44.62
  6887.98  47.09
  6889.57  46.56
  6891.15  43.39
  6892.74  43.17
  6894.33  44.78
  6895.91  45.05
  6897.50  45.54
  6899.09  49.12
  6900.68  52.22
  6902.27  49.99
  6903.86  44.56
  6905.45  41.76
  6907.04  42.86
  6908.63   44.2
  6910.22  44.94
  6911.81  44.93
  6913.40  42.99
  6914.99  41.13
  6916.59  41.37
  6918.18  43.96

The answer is 1.92 angstrom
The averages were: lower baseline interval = 44.7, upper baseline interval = 47.7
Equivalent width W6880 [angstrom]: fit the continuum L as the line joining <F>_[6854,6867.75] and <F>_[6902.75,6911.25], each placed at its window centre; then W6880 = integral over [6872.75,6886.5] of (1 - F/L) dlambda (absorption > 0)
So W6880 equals 0.7 angstrom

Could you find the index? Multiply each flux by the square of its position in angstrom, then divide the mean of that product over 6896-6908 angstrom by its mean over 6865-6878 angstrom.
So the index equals 1.10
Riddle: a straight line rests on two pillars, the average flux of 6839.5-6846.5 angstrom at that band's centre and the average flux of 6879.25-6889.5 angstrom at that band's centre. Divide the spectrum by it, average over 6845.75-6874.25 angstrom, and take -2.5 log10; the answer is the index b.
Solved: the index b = 0.03 mag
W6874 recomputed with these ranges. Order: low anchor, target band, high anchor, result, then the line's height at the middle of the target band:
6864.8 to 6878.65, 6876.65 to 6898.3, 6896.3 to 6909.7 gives 0.1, 44.3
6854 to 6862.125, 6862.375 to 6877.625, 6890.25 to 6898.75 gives 0.5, 44.9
